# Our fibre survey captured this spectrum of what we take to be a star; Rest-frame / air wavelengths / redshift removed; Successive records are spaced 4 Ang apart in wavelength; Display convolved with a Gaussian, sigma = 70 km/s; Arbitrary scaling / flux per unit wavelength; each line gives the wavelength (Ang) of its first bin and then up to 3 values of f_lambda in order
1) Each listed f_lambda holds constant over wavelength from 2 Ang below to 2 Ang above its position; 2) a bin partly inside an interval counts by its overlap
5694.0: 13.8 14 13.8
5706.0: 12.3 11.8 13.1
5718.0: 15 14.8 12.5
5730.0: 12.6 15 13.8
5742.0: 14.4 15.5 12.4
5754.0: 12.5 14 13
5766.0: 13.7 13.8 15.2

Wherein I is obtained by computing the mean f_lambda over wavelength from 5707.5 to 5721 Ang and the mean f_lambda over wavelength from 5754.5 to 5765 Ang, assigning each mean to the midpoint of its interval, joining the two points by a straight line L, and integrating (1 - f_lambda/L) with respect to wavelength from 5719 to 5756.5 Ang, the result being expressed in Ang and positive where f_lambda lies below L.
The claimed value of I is -1.1 Ang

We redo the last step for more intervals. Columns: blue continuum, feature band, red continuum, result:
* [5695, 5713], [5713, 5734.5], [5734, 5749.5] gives -0.06 Ang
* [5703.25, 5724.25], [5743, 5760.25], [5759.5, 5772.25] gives -0.16 Ang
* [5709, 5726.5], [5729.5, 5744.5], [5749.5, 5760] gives -0.92 Ang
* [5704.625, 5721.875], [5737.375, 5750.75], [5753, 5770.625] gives -0.84 Ang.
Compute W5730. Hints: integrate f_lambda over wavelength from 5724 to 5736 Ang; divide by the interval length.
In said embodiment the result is 13.4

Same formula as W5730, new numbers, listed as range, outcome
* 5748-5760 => 13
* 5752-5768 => 13.3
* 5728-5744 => 13.9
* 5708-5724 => 13.7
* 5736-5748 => 14.6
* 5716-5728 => 14.1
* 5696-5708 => 13.4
